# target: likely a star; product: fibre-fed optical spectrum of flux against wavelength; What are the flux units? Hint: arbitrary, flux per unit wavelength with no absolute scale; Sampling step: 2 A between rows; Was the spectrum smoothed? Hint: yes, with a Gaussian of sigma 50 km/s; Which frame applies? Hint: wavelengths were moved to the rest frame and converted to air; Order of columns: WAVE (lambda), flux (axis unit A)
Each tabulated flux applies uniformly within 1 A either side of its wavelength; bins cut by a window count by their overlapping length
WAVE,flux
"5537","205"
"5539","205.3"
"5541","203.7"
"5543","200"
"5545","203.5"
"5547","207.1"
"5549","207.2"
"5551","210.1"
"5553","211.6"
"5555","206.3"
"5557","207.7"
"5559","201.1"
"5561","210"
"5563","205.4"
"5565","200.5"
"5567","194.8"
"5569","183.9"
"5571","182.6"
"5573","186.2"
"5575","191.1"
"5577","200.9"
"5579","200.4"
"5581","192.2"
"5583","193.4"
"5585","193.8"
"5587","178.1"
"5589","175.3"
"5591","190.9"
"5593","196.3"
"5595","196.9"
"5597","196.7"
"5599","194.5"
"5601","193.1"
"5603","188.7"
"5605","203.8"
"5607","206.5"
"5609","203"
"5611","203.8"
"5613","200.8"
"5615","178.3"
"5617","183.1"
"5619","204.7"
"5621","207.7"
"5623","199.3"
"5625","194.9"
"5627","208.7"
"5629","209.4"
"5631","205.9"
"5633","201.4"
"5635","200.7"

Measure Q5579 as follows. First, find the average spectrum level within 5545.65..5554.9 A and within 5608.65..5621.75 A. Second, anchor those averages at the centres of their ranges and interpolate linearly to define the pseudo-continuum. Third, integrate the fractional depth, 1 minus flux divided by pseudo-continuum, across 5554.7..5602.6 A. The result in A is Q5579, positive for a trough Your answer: 2.12 A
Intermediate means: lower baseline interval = 209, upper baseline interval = 197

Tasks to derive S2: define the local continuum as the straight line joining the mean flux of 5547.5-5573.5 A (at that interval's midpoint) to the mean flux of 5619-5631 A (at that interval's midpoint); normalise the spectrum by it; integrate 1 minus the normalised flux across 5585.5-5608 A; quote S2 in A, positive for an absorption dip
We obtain 1.1 A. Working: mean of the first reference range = 201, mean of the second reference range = 204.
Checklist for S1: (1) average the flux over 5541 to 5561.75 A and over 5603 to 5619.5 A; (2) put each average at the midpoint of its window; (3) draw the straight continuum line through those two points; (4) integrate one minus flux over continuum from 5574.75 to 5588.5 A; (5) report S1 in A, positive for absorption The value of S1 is 0.6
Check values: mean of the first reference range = 206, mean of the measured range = 192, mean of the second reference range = 197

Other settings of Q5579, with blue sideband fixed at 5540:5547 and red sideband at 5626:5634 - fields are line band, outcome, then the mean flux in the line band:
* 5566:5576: 0.80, 188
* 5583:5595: 0.97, 188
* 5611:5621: 0.55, 195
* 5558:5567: 0.03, 203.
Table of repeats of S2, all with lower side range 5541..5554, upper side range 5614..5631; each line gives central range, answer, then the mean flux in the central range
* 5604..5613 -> -0.2 A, 204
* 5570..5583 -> 0.7 A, 192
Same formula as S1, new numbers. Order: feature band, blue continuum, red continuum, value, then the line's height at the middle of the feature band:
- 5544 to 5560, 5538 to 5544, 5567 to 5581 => -0.6 A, 199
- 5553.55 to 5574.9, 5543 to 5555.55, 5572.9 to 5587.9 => 0.2 A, 200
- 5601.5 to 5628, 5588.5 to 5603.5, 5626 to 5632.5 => 0.3 A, 201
